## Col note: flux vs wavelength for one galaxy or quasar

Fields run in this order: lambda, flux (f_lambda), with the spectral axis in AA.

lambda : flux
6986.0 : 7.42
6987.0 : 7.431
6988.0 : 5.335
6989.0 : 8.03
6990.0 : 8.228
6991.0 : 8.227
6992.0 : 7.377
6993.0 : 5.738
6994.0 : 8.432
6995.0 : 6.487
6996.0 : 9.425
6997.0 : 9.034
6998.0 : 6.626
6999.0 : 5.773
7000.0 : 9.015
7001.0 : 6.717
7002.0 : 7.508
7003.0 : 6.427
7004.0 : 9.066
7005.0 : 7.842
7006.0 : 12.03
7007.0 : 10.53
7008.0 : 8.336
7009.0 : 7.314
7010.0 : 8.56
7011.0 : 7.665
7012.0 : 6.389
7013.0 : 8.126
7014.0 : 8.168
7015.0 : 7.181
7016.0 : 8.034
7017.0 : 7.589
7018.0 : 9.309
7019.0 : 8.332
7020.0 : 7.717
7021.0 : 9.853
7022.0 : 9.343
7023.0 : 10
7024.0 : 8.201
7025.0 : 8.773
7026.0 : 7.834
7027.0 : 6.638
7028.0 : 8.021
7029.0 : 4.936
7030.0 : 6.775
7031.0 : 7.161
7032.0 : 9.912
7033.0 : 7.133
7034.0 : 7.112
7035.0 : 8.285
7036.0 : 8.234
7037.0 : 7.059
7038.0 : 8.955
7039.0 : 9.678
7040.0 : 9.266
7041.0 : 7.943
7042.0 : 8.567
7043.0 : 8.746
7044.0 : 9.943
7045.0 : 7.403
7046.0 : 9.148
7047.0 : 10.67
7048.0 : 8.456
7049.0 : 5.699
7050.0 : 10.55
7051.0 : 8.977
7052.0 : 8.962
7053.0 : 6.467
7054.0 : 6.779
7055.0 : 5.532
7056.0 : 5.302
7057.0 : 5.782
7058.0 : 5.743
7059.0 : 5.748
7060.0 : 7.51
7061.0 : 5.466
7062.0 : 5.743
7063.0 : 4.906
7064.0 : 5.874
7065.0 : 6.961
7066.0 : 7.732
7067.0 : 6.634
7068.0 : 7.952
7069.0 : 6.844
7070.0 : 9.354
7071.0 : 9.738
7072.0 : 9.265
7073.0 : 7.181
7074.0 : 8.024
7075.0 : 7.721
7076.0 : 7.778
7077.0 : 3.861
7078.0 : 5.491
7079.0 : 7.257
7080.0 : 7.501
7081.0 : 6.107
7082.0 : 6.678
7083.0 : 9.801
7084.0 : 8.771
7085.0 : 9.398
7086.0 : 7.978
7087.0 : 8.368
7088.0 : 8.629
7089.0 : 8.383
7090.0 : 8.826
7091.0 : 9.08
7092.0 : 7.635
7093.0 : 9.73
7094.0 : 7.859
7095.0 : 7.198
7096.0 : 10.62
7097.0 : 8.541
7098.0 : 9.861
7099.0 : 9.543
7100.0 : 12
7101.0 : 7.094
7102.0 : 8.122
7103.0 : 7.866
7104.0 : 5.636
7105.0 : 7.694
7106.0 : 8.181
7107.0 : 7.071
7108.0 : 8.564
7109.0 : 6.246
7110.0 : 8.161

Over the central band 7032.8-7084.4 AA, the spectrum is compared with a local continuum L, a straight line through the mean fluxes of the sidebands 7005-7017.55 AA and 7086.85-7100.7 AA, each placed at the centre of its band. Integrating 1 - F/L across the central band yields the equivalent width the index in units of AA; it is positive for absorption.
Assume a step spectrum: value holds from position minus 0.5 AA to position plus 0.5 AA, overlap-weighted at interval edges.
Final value 6.87 AA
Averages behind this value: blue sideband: 8.31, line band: 7.54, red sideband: 9.01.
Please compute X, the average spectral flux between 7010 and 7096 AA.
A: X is 7.8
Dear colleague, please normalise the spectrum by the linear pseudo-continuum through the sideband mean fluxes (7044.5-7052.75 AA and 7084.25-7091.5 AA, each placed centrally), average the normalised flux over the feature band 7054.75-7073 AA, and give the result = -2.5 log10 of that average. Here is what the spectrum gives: 0.26 mag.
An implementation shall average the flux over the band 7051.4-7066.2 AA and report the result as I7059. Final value 6.29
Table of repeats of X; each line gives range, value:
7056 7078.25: 6.86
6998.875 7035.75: 8.07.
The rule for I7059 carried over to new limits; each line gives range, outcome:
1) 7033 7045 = 8.42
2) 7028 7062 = 7.67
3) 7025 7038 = 7.54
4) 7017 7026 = 8.8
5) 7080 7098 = 8.46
